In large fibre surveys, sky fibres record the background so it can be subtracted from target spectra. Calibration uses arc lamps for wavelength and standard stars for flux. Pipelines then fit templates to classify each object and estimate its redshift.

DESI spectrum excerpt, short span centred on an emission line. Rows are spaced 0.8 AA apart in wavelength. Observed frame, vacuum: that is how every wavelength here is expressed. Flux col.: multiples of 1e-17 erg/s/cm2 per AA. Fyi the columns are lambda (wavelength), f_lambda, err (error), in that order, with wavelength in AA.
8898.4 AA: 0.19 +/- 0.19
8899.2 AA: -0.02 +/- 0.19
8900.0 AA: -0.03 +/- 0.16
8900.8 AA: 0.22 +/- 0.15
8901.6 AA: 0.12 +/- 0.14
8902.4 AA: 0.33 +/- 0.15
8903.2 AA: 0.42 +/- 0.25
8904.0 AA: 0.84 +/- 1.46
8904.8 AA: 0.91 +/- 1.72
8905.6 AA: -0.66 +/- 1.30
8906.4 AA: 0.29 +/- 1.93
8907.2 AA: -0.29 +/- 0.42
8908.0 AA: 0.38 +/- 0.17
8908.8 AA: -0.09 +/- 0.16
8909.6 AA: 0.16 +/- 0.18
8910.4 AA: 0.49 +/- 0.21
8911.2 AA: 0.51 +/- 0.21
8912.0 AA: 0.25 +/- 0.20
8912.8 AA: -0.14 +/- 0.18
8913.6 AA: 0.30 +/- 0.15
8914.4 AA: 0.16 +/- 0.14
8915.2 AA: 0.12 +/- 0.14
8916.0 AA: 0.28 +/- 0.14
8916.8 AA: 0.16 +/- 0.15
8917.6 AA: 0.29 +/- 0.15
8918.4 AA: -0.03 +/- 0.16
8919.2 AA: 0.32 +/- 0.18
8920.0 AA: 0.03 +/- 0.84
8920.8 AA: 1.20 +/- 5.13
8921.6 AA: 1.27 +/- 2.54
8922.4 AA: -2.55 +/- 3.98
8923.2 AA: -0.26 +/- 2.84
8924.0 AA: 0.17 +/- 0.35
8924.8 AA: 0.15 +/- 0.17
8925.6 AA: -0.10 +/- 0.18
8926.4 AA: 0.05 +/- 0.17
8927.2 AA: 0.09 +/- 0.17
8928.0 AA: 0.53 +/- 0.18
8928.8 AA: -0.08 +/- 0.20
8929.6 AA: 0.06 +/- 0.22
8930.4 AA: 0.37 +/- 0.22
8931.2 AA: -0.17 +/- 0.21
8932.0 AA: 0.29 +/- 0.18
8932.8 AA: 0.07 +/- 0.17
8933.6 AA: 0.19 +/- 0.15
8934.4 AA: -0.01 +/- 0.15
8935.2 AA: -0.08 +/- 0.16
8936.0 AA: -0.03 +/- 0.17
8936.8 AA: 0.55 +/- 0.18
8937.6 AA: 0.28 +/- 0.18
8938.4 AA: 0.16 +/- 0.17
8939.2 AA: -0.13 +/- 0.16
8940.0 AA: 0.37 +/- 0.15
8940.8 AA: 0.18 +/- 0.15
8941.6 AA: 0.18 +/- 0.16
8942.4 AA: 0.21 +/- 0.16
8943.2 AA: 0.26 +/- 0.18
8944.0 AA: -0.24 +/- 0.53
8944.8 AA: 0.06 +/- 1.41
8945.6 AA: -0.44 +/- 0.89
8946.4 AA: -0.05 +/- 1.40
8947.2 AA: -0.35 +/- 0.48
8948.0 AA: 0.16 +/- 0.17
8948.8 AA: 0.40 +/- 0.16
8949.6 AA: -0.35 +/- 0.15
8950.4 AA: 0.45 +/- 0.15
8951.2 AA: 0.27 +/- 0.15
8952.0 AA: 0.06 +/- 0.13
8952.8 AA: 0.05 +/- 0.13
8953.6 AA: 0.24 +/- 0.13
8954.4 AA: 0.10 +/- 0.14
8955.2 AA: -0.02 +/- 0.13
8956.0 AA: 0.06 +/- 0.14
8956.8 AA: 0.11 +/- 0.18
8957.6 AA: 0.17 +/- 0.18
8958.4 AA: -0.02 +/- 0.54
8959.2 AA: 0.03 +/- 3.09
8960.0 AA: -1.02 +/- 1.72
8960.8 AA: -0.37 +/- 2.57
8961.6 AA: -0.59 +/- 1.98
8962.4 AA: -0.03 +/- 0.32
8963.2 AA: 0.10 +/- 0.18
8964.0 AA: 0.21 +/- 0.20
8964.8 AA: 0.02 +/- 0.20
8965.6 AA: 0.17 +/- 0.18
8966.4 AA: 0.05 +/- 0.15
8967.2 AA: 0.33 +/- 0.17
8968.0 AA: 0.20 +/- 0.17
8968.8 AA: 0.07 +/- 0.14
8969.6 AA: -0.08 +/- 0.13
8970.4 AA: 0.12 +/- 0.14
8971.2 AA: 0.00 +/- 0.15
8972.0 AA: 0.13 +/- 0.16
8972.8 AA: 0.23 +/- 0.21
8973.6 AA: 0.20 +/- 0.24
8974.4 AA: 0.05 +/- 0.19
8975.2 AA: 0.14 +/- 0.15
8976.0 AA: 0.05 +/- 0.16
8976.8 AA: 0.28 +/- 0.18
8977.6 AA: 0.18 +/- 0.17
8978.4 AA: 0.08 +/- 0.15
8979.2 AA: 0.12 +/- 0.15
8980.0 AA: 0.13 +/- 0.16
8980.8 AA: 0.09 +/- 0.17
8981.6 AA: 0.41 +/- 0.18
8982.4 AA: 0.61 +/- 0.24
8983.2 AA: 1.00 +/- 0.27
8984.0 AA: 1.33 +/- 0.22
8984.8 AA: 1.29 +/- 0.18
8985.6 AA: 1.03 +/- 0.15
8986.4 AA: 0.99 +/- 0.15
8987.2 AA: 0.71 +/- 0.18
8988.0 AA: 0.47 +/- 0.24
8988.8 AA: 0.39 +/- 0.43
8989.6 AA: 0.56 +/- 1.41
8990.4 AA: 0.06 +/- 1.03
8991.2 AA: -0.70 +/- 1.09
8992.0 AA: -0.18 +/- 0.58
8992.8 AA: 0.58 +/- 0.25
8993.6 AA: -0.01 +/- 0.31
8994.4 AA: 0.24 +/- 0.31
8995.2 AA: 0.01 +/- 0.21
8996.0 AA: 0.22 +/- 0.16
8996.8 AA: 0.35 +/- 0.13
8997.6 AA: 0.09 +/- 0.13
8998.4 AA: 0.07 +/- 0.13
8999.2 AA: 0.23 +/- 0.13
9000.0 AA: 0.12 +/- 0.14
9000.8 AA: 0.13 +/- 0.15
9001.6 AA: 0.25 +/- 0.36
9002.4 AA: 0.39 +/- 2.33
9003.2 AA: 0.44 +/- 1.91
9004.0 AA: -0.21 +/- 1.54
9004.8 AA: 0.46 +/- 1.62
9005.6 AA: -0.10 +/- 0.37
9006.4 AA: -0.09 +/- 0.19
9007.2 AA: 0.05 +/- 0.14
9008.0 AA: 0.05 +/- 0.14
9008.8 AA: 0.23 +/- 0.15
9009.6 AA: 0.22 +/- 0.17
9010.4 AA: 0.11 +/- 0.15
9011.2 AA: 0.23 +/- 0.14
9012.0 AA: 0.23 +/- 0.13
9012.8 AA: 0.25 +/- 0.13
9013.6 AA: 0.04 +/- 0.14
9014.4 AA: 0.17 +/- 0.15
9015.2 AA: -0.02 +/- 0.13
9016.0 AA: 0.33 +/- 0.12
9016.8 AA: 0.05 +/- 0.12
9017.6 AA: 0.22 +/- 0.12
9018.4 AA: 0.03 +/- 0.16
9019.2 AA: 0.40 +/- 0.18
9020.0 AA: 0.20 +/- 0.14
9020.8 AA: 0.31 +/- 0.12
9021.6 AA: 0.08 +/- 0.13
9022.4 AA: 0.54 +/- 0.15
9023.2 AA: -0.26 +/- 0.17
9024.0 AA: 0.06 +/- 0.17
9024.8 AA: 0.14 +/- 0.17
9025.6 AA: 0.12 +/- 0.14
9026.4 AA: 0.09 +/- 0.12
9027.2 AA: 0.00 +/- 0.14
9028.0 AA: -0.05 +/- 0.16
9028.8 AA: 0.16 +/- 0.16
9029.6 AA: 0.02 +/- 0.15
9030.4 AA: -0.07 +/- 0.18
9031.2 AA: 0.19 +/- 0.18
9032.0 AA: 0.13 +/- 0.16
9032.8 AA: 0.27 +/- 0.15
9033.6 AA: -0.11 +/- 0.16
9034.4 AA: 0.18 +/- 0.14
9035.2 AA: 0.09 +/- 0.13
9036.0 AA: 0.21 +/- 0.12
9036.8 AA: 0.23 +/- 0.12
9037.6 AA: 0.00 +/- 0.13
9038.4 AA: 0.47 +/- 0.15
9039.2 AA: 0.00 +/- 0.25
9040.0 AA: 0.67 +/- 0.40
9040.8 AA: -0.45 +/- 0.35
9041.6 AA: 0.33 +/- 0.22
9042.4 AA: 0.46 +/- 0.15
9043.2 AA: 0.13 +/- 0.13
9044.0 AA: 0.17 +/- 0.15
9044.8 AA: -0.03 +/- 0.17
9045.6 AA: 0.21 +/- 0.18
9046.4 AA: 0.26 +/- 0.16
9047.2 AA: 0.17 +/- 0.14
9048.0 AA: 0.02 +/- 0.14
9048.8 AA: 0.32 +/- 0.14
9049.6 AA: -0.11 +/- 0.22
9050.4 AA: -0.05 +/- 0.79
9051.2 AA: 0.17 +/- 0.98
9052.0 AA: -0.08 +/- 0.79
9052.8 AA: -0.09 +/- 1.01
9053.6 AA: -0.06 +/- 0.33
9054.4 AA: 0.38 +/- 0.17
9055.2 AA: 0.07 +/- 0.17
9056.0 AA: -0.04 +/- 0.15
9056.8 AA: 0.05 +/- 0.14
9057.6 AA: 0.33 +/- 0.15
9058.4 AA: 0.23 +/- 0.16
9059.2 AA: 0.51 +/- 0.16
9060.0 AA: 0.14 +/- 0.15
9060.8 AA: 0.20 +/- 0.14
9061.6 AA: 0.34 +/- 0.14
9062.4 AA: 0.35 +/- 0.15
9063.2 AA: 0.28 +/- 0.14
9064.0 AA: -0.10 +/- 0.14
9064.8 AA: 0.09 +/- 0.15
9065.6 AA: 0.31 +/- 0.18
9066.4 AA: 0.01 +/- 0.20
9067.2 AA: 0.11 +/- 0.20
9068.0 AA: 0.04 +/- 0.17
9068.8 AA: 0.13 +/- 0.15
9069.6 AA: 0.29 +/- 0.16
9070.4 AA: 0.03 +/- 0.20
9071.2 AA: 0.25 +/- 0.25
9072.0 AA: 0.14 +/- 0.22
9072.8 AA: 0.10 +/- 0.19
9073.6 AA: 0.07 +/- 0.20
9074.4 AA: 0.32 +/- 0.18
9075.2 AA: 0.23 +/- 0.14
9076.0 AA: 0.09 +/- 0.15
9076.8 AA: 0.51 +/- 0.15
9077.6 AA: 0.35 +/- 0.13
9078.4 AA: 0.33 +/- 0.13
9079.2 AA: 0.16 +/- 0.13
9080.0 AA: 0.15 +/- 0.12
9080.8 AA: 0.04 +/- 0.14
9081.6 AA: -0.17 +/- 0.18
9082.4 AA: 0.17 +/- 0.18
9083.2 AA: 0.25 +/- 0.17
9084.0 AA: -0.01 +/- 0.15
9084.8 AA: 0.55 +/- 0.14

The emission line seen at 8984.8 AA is Hbeta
